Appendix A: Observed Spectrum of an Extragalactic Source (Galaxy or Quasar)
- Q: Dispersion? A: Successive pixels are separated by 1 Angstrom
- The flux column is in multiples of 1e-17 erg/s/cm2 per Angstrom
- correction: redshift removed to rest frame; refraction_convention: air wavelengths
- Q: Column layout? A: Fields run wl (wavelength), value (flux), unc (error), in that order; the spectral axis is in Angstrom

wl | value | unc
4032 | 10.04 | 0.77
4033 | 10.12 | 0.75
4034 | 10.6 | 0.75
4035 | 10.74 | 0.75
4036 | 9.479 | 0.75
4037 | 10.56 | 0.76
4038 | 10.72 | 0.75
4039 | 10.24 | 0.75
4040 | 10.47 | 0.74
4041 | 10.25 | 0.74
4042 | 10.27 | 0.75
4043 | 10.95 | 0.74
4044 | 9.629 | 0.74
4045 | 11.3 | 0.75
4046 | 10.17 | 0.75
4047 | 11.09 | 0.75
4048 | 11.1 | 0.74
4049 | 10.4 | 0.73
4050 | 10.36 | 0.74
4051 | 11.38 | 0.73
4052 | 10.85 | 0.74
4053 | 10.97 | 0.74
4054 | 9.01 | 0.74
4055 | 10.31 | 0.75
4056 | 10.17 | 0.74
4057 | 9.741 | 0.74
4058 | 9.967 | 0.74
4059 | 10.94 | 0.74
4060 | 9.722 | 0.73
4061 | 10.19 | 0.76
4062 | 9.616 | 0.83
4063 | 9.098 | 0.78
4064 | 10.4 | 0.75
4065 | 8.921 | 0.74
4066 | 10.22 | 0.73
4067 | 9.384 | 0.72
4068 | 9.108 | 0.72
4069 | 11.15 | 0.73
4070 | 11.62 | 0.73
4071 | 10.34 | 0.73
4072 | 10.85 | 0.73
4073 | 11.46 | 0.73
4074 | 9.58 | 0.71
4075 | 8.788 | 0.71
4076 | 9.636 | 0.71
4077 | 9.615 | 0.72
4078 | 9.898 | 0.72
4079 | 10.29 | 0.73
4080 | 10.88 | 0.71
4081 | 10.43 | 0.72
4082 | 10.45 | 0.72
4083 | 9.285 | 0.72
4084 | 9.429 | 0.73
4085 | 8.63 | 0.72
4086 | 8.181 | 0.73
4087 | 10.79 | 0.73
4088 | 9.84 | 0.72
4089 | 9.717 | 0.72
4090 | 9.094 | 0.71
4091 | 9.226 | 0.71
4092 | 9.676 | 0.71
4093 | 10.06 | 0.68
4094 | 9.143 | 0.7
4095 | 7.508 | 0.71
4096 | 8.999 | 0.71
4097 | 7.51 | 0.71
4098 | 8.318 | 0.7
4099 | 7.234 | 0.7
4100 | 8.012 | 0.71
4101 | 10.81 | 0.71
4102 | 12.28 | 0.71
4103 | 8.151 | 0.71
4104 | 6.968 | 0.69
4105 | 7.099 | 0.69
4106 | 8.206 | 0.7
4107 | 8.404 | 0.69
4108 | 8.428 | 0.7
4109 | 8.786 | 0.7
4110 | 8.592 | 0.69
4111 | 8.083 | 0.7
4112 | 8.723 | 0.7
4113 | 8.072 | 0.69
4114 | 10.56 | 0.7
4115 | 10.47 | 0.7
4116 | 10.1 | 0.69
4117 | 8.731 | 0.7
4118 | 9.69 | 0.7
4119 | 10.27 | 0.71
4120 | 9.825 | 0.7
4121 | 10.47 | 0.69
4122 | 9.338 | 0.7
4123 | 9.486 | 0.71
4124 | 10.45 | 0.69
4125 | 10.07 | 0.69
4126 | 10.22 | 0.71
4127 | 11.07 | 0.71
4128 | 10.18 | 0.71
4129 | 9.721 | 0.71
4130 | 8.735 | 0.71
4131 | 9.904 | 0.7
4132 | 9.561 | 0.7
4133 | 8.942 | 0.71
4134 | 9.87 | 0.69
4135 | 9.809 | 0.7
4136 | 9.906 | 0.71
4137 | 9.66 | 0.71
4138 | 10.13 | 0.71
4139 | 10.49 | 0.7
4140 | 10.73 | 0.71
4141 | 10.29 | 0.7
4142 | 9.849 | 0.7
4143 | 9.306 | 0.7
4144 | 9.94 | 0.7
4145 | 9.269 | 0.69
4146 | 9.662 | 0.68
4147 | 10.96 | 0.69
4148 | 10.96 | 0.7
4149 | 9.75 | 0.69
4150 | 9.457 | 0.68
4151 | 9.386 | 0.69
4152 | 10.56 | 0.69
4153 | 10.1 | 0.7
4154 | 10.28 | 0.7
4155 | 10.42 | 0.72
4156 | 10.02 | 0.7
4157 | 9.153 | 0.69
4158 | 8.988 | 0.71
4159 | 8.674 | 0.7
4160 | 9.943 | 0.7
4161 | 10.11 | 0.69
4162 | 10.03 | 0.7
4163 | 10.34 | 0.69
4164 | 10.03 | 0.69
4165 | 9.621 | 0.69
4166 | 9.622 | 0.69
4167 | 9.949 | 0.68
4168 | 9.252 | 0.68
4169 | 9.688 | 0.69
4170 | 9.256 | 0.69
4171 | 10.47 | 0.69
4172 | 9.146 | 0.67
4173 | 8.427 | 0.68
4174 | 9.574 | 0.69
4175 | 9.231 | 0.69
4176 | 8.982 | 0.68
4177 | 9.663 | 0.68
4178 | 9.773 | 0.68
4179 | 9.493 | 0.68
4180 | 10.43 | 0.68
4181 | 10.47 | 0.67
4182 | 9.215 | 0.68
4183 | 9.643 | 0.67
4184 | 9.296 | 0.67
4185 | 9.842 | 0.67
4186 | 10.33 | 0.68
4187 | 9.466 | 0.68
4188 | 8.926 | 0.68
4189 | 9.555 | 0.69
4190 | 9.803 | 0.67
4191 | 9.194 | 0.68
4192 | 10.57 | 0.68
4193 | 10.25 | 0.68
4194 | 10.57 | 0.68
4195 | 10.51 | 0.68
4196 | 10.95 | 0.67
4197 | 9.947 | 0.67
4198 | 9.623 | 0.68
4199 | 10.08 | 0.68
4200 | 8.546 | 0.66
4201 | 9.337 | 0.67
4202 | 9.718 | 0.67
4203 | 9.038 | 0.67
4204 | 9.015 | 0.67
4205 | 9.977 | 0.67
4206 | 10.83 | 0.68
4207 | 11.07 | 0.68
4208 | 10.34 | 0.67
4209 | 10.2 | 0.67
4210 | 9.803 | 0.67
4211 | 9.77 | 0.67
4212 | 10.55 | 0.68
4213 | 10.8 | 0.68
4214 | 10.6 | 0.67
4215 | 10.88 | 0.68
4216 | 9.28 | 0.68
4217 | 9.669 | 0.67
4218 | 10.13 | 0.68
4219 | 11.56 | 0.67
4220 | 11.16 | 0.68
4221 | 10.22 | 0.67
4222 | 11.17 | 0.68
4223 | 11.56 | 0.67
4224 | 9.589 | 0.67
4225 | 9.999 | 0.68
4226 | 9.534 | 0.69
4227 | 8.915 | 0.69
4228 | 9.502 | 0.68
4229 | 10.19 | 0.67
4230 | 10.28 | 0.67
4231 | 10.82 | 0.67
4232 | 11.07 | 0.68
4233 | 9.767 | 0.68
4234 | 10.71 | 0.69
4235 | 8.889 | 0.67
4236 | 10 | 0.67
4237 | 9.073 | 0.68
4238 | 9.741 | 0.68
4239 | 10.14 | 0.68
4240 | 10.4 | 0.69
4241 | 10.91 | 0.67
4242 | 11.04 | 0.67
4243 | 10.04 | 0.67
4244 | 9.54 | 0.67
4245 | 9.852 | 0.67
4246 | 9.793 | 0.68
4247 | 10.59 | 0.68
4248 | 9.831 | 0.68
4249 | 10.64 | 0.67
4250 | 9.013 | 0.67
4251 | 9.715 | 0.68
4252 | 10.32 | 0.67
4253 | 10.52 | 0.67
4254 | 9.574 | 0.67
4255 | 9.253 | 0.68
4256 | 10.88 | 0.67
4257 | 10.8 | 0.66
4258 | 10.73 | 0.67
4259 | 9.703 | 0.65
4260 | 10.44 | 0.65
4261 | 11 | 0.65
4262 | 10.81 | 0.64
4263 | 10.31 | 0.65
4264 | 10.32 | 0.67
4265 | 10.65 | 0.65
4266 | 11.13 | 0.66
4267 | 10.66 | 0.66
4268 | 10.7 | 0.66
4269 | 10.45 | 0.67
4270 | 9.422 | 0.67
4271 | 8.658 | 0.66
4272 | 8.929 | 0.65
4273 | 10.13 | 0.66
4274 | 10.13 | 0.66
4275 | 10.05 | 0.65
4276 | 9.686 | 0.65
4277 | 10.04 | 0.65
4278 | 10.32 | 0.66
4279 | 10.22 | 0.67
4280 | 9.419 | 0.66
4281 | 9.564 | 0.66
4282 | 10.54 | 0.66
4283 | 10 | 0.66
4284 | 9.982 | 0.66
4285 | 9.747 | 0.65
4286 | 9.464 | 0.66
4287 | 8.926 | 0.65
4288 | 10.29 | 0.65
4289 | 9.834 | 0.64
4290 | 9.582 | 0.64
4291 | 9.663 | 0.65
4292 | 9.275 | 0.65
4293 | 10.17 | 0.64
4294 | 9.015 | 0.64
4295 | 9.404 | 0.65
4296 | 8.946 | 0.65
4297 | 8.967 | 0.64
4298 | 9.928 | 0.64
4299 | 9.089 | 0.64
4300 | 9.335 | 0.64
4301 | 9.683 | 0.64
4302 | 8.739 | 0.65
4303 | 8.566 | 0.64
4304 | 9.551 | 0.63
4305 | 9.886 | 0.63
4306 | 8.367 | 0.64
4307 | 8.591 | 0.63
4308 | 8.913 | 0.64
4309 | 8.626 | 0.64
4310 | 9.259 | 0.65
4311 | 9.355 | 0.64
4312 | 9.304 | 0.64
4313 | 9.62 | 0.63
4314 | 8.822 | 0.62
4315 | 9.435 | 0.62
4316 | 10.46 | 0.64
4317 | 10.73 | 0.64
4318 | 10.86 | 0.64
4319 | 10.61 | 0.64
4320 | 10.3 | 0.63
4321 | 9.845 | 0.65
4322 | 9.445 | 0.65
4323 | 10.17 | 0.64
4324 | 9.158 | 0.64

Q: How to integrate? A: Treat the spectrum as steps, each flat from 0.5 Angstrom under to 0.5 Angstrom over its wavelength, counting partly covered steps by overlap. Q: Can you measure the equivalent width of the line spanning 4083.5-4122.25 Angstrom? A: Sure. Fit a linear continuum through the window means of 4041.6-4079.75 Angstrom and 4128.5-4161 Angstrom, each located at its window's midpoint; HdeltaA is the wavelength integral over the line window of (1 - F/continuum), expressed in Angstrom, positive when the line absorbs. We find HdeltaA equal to 3.7 Angstrom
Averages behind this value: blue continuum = 10.2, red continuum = 9.83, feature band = 9.06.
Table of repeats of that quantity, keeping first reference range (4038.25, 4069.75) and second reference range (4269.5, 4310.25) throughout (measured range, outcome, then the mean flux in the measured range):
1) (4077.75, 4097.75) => 1.4 Angstrom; 9.43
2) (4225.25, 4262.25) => -1.8 Angstrom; 10.1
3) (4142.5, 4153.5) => 0.0 Angstrom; 9.94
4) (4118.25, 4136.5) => 0.3 Angstrom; 9.88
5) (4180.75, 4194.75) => 0.0 Angstrom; 9.8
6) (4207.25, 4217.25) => -0.5 Angstrom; 10.2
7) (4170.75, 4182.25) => 0.3 Angstrom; 9.56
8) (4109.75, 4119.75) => 0.7 Angstrom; 9.36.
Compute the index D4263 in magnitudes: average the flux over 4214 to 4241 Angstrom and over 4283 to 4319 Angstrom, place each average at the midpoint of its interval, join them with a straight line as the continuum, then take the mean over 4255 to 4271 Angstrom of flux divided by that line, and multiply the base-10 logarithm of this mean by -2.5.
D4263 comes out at -0.06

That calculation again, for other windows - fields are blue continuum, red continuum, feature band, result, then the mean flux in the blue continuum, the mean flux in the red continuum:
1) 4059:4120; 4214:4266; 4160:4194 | 0.020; 9.43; 10.2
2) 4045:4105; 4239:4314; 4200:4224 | -0.047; 9.77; 9.82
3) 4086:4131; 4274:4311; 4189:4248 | -0.080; 9.25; 9.5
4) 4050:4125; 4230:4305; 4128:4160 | -0.016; 9.57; 9.94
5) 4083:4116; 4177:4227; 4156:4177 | 0.012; 8.93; 10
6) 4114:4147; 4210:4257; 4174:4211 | 0.026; 9.91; 10.2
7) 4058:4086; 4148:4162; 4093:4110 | 0.161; 9.96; 9.81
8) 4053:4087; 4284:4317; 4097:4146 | 0.044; 9.95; 9.37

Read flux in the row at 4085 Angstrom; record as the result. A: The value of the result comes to 8.63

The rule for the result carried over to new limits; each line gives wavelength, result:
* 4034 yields 10.6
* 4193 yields 10.25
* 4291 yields 9.663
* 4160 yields 9.943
